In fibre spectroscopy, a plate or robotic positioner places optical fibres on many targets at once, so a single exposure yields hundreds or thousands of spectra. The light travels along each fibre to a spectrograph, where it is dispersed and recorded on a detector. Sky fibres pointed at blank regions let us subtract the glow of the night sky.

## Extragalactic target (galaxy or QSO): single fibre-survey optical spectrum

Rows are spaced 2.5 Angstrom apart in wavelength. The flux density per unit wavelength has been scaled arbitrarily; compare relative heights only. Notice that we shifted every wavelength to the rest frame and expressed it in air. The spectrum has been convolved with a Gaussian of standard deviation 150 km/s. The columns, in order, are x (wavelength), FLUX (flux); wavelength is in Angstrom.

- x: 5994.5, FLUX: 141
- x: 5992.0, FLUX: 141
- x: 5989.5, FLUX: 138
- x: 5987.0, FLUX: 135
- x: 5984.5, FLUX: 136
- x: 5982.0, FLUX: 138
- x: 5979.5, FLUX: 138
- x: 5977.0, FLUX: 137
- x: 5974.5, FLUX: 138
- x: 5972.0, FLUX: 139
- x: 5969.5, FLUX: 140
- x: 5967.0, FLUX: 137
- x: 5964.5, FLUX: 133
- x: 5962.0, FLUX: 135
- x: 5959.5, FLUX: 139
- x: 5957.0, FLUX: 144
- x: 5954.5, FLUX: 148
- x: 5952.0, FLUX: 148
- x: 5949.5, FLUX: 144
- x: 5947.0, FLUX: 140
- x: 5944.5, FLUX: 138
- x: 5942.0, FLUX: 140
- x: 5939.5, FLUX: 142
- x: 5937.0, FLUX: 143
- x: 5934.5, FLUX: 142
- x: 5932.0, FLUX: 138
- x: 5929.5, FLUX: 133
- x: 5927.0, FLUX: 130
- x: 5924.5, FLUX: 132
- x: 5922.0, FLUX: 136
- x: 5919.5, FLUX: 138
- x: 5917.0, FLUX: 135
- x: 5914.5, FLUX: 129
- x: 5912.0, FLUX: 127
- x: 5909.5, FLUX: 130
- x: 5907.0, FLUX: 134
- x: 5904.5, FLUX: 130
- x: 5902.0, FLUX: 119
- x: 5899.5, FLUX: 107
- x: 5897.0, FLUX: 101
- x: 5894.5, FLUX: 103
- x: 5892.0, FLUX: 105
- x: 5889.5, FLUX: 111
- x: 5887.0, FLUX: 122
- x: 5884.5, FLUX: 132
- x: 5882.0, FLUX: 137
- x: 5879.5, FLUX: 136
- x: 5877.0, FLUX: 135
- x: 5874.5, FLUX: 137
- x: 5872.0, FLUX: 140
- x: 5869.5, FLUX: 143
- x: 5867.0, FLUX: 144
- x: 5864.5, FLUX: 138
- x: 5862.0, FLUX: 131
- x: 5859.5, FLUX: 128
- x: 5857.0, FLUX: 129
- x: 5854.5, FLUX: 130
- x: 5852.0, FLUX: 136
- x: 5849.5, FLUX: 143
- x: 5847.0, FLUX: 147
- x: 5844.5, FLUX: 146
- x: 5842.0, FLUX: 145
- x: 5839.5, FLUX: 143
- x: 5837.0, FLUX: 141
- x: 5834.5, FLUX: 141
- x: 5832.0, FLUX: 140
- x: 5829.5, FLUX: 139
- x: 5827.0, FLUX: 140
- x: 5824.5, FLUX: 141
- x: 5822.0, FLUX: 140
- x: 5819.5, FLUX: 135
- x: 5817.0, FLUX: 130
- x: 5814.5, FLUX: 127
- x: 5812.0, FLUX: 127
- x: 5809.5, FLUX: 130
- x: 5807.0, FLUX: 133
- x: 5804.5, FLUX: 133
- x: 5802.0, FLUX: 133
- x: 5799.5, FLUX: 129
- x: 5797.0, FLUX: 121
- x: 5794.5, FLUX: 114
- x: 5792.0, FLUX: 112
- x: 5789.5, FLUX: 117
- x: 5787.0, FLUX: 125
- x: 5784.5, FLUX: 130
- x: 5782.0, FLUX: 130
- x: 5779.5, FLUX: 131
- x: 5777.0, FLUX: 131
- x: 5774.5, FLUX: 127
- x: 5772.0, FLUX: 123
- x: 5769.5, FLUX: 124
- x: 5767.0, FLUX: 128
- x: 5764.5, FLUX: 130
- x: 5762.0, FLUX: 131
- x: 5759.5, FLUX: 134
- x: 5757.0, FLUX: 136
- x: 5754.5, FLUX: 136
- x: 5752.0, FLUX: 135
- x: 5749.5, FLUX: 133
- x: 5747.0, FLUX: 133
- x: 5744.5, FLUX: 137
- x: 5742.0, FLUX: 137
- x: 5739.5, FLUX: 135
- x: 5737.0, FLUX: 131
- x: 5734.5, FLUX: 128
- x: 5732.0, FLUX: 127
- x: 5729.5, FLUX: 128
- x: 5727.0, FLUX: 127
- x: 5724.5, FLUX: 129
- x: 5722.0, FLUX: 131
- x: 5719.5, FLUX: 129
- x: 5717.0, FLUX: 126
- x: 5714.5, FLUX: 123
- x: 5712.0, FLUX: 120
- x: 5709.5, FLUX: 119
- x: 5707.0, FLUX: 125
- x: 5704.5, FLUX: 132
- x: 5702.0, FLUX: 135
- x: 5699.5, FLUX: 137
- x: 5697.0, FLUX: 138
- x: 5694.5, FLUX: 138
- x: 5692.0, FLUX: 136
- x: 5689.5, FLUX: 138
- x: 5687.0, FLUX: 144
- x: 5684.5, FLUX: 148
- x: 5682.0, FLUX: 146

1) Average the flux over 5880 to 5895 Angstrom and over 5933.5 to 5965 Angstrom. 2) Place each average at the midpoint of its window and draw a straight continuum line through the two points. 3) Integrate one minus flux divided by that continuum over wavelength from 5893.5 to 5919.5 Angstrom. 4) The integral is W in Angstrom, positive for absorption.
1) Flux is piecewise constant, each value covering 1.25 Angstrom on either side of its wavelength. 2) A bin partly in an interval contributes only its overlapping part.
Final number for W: 0.9 Angstrom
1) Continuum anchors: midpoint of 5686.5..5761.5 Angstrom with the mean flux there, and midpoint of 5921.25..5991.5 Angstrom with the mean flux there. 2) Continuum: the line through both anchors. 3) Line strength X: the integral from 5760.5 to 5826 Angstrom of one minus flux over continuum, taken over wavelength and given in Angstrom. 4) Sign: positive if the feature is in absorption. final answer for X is 2.7 Angstrom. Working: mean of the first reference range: 132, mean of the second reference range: 139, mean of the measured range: 128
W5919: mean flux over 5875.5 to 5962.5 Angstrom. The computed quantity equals 132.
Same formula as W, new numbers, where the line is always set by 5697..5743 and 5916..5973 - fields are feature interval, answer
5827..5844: -0.9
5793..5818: 1.0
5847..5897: 2.0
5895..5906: 1.9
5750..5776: 0.1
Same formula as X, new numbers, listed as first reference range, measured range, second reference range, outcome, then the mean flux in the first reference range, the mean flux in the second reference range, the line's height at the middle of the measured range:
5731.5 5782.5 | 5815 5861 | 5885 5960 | -2.5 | 131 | 131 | 131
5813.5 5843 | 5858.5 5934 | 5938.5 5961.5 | 6.3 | 139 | 142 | 141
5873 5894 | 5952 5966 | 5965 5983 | -0.5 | 126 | 138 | 136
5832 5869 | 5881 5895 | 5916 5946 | 2.0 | 139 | 137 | 138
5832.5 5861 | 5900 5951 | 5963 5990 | 1.2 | 139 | 137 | 138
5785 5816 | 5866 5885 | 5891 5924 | -2.2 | 125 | 123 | 124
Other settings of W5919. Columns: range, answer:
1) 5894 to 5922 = 124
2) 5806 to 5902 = 132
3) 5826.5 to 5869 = 139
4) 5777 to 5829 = 129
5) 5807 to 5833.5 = 135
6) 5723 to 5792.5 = 130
